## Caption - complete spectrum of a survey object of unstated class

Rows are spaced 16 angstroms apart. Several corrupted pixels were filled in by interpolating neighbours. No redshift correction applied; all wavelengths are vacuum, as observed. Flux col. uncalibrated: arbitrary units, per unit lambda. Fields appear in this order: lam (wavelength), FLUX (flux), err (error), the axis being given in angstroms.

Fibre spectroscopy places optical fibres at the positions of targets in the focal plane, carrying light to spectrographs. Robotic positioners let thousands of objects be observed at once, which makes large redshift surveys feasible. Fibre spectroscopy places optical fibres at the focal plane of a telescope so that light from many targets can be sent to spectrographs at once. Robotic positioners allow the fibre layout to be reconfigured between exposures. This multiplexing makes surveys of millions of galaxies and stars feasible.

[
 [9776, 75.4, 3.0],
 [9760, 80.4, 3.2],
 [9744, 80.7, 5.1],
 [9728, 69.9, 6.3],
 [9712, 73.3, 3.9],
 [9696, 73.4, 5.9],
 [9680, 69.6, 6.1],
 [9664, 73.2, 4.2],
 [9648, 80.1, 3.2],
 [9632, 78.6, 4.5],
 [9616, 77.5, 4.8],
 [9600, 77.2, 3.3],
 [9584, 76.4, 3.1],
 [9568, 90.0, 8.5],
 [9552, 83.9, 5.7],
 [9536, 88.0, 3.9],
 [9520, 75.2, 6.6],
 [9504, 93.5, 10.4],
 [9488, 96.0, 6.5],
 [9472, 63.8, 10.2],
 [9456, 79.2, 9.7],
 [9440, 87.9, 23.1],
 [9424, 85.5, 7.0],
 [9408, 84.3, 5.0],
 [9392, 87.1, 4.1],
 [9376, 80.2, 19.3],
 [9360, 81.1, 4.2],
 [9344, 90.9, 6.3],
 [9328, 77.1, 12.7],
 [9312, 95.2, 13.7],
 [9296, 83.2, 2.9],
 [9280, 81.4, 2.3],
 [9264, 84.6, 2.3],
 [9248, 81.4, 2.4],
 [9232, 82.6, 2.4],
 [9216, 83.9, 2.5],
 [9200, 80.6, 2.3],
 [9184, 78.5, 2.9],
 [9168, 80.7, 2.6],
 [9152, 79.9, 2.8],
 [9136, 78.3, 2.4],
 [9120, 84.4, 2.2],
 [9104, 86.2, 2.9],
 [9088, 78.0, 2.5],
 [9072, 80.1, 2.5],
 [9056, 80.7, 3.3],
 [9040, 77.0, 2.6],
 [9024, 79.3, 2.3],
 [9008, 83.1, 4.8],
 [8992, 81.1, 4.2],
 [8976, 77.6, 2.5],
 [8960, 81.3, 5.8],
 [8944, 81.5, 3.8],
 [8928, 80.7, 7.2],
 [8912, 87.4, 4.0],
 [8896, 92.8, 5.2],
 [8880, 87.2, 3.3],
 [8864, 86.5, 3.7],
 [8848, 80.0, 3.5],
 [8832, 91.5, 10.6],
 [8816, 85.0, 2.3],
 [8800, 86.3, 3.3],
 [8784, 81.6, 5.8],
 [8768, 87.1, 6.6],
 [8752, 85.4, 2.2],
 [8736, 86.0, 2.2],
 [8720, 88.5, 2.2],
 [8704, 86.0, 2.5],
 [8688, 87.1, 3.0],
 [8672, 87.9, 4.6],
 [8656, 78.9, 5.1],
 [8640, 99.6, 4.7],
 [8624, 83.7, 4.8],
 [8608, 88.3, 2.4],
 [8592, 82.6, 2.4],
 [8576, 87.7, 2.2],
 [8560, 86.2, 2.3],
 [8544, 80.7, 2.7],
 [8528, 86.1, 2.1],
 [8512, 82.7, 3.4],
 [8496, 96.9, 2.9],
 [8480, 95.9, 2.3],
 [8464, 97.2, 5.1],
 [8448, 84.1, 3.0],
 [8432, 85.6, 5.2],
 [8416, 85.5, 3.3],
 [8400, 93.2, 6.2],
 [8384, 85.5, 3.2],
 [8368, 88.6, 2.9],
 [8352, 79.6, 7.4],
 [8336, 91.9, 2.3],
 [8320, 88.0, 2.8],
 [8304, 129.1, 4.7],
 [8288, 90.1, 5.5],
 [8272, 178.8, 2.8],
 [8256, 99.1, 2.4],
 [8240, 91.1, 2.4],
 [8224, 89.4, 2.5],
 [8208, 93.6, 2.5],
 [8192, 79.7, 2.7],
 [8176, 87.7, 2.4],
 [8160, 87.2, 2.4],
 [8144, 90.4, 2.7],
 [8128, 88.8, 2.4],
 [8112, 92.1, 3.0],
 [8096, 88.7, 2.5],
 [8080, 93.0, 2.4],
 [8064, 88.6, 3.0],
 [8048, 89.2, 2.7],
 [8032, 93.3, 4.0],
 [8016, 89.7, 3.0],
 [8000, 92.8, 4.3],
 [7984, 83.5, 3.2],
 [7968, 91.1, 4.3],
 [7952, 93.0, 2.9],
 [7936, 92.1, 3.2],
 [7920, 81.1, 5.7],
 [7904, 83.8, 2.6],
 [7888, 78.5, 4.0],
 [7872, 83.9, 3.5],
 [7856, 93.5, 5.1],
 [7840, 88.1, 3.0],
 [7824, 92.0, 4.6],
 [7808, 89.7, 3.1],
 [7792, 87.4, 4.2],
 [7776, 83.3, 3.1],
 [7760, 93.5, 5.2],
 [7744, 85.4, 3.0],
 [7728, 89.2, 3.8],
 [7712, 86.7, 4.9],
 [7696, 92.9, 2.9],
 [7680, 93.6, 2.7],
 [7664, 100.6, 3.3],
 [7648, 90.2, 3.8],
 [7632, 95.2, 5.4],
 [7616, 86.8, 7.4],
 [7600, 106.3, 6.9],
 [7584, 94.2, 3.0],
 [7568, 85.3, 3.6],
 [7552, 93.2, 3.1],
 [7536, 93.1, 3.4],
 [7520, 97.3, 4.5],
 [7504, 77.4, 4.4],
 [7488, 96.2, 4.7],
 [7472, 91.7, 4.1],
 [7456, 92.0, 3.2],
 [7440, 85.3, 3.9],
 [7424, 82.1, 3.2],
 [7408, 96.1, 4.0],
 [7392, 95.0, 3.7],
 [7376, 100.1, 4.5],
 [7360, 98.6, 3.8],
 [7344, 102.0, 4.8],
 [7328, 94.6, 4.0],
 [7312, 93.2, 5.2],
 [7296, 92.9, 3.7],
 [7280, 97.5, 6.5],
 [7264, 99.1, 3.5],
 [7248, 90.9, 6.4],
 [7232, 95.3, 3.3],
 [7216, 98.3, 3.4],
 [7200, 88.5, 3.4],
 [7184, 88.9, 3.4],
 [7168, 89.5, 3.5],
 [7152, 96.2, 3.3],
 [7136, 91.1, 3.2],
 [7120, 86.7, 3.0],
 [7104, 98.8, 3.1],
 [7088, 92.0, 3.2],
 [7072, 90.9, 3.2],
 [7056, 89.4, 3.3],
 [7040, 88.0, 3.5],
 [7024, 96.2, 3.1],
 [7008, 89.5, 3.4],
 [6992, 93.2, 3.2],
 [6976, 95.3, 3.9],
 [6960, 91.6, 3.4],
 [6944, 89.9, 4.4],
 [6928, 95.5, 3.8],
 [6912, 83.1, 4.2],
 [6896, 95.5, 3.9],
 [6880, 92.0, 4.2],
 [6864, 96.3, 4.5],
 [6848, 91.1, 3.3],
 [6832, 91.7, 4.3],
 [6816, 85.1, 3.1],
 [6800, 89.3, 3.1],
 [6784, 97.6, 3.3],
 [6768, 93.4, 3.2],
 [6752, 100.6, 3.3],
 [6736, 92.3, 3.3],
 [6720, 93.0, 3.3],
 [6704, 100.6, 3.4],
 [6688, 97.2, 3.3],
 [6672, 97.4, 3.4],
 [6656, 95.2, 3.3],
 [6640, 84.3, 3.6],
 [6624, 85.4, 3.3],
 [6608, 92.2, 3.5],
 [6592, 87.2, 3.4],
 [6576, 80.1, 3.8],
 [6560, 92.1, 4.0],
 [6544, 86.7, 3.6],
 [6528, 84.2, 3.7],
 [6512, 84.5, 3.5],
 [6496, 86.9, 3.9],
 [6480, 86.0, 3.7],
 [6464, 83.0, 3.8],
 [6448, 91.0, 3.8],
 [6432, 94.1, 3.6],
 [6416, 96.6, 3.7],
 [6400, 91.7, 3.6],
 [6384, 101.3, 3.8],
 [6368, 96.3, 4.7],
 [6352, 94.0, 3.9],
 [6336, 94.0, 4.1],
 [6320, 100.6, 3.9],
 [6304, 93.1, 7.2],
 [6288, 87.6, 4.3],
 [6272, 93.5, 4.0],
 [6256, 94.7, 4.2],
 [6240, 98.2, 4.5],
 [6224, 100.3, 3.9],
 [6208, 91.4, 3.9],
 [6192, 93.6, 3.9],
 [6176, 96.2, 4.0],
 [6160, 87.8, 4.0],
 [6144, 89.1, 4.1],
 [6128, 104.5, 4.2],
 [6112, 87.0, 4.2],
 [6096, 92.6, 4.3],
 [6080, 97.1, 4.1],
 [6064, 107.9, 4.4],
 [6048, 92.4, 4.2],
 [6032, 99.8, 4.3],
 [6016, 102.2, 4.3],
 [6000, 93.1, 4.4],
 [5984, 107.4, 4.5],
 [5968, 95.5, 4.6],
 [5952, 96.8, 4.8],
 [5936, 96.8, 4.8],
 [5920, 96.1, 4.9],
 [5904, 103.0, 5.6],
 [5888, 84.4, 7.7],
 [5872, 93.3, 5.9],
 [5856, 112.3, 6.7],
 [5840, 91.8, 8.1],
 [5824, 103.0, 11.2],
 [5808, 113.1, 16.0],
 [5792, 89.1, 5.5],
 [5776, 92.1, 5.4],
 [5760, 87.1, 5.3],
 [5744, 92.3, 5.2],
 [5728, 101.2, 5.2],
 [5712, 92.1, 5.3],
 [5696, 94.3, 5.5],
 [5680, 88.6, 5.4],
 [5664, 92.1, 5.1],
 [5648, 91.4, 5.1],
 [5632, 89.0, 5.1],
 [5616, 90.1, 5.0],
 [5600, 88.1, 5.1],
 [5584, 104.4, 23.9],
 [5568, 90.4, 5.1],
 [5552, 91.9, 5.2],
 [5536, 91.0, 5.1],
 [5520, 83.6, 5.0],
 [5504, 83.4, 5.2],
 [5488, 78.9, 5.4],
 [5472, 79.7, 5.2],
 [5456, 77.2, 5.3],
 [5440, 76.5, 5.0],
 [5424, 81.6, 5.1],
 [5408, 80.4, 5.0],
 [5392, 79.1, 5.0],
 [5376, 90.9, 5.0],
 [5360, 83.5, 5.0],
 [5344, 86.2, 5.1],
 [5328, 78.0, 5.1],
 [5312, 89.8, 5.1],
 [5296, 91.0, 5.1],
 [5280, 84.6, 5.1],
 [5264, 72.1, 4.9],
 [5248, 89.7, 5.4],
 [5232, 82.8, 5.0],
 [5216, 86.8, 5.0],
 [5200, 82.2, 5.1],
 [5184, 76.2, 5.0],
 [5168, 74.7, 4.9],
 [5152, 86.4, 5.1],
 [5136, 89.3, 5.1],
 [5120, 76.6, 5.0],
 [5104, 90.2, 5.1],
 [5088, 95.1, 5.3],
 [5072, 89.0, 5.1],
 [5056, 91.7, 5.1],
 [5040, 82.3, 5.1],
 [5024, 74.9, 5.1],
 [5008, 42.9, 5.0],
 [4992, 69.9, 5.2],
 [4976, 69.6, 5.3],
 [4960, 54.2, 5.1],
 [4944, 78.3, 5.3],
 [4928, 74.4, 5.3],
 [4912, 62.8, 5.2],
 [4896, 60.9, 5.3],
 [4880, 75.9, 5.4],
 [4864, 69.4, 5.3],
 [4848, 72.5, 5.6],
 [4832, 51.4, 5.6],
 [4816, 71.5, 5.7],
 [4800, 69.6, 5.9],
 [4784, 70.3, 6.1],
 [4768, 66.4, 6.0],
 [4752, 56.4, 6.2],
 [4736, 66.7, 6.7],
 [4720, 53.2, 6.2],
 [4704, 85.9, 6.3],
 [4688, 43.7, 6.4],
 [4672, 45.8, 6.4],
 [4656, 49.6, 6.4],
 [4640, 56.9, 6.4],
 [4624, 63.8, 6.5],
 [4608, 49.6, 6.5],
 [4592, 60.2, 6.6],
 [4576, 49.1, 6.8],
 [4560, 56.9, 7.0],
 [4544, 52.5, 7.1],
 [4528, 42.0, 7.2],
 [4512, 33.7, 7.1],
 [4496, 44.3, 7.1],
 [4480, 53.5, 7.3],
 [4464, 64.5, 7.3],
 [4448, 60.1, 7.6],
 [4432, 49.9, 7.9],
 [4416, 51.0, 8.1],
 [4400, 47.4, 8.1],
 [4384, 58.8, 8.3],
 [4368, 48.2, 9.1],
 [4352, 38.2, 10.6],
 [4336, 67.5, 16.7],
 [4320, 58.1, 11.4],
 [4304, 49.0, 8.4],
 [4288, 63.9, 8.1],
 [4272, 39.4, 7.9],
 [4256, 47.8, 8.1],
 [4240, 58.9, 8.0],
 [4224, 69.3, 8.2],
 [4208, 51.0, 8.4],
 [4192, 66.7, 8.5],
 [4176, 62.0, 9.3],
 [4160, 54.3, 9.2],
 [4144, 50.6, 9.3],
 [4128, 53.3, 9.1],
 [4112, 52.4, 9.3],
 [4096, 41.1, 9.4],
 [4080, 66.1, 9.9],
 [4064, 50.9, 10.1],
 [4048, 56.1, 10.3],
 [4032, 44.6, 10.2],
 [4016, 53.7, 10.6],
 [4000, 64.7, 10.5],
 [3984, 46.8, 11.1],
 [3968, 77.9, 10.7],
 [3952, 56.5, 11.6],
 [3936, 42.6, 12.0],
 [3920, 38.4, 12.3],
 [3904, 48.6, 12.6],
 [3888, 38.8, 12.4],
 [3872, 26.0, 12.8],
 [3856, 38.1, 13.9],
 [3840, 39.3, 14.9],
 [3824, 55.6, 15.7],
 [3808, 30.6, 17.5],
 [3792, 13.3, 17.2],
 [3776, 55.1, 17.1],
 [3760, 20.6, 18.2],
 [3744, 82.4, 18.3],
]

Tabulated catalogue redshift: 0.26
